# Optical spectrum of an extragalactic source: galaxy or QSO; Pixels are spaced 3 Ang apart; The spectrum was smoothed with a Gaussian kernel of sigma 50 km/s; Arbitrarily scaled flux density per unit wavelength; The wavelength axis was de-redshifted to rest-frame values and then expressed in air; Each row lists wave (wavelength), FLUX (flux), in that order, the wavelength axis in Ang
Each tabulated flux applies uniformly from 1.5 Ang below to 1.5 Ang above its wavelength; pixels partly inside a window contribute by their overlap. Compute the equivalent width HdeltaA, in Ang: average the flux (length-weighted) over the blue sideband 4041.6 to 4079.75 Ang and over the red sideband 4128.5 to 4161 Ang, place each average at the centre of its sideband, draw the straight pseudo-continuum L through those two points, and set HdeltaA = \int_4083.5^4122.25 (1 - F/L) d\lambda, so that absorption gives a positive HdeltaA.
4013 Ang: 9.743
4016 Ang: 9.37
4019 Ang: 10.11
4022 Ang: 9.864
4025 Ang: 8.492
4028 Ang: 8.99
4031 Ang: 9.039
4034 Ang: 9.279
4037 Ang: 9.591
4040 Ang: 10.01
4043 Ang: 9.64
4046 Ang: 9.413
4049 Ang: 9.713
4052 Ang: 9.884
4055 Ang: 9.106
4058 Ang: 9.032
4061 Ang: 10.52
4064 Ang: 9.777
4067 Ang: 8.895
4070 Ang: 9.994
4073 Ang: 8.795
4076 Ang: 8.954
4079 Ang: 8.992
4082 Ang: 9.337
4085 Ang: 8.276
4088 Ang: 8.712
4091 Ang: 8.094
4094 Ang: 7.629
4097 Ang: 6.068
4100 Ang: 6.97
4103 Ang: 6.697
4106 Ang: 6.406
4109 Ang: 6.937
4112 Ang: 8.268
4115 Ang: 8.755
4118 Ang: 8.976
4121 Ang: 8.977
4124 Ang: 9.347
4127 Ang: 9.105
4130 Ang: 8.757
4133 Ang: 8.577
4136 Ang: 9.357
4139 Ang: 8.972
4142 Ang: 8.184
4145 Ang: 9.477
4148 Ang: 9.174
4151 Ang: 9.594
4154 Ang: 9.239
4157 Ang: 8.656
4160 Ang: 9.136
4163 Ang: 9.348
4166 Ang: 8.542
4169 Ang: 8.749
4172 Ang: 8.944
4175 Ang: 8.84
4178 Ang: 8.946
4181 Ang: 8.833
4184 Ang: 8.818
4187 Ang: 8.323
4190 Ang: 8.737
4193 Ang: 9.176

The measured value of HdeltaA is 6.23 Ang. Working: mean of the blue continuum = 9.45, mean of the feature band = 7.74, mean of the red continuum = 9.01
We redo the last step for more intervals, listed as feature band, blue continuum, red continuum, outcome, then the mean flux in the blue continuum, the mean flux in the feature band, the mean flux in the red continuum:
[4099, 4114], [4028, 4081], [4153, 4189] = 3.4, 9.44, 7.12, 8.86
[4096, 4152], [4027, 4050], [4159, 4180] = 4.6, 9.46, 8.36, 8.92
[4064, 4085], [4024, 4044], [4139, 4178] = 0.1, 9.3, 9.14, 8.99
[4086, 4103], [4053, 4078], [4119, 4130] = 3.3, 9.39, 7.45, 9.08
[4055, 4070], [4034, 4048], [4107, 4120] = -0.6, 9.62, 9.55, 8.19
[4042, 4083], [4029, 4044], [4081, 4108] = -4.0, 9.49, 9.43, 7.53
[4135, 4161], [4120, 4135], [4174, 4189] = -0.6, 8.97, 9.08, 8.75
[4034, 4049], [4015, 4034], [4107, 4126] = -0.8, 9.31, 9.63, 8.5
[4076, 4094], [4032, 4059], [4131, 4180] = 1.4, 9.52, 8.62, 8.98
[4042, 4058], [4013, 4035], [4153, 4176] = -0.4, 9.34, 9.5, 8.93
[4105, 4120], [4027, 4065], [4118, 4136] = 1.9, 9.54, 7.95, 8.99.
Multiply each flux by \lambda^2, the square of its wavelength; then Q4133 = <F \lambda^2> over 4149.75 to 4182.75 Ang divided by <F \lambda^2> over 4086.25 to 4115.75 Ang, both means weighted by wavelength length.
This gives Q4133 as 1.25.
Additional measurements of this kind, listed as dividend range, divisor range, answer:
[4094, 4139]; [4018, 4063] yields 0.88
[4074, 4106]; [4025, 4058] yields 0.86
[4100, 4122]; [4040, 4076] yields 0.84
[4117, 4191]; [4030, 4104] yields 1.05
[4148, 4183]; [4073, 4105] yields 1.17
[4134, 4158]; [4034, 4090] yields 1.01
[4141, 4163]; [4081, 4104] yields 1.22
